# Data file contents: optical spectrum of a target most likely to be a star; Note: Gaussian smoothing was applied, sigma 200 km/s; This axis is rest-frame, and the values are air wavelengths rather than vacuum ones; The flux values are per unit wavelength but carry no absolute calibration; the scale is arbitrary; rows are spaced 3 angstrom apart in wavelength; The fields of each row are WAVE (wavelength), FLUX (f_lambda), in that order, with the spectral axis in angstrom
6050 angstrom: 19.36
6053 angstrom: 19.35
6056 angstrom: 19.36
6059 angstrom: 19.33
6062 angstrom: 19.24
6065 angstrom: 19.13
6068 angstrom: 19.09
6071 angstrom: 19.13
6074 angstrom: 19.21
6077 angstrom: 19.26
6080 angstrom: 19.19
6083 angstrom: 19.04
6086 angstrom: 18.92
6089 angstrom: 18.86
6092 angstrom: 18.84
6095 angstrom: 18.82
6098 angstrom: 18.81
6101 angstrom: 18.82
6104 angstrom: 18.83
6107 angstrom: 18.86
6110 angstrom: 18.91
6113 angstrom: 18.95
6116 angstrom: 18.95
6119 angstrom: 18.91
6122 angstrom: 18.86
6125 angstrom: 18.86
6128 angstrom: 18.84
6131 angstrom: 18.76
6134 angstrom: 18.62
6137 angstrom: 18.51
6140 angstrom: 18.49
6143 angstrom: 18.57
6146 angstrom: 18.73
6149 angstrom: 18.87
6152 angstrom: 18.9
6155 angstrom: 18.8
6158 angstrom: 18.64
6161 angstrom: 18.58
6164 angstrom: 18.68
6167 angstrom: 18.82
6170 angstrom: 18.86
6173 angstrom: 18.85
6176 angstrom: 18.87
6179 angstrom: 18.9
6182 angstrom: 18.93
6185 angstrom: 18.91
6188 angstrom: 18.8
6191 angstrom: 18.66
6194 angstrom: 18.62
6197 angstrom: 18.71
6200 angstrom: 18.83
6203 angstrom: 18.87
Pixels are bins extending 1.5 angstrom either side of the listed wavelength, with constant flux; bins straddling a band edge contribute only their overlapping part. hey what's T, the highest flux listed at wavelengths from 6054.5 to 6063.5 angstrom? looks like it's 19.36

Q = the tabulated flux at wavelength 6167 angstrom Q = 18.82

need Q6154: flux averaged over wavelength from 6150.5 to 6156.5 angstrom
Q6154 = 18.8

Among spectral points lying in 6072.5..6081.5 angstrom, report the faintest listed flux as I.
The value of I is 19.19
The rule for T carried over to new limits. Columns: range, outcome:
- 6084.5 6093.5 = 18.92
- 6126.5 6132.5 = 18.84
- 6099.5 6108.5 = 18.86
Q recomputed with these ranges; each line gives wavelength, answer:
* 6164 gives 18.68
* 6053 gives 19.35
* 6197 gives 18.71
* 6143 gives 18.57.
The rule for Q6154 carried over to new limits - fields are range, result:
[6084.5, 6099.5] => 18.9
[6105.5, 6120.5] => 18.9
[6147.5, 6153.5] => 18.9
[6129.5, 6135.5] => 18.7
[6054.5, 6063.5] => 19.3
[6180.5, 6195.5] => 18.8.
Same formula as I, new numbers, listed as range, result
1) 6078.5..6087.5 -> 18.92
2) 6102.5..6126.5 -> 18.83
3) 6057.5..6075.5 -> 19.09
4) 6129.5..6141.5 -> 18.49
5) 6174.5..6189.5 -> 18.8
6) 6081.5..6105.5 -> 18.81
